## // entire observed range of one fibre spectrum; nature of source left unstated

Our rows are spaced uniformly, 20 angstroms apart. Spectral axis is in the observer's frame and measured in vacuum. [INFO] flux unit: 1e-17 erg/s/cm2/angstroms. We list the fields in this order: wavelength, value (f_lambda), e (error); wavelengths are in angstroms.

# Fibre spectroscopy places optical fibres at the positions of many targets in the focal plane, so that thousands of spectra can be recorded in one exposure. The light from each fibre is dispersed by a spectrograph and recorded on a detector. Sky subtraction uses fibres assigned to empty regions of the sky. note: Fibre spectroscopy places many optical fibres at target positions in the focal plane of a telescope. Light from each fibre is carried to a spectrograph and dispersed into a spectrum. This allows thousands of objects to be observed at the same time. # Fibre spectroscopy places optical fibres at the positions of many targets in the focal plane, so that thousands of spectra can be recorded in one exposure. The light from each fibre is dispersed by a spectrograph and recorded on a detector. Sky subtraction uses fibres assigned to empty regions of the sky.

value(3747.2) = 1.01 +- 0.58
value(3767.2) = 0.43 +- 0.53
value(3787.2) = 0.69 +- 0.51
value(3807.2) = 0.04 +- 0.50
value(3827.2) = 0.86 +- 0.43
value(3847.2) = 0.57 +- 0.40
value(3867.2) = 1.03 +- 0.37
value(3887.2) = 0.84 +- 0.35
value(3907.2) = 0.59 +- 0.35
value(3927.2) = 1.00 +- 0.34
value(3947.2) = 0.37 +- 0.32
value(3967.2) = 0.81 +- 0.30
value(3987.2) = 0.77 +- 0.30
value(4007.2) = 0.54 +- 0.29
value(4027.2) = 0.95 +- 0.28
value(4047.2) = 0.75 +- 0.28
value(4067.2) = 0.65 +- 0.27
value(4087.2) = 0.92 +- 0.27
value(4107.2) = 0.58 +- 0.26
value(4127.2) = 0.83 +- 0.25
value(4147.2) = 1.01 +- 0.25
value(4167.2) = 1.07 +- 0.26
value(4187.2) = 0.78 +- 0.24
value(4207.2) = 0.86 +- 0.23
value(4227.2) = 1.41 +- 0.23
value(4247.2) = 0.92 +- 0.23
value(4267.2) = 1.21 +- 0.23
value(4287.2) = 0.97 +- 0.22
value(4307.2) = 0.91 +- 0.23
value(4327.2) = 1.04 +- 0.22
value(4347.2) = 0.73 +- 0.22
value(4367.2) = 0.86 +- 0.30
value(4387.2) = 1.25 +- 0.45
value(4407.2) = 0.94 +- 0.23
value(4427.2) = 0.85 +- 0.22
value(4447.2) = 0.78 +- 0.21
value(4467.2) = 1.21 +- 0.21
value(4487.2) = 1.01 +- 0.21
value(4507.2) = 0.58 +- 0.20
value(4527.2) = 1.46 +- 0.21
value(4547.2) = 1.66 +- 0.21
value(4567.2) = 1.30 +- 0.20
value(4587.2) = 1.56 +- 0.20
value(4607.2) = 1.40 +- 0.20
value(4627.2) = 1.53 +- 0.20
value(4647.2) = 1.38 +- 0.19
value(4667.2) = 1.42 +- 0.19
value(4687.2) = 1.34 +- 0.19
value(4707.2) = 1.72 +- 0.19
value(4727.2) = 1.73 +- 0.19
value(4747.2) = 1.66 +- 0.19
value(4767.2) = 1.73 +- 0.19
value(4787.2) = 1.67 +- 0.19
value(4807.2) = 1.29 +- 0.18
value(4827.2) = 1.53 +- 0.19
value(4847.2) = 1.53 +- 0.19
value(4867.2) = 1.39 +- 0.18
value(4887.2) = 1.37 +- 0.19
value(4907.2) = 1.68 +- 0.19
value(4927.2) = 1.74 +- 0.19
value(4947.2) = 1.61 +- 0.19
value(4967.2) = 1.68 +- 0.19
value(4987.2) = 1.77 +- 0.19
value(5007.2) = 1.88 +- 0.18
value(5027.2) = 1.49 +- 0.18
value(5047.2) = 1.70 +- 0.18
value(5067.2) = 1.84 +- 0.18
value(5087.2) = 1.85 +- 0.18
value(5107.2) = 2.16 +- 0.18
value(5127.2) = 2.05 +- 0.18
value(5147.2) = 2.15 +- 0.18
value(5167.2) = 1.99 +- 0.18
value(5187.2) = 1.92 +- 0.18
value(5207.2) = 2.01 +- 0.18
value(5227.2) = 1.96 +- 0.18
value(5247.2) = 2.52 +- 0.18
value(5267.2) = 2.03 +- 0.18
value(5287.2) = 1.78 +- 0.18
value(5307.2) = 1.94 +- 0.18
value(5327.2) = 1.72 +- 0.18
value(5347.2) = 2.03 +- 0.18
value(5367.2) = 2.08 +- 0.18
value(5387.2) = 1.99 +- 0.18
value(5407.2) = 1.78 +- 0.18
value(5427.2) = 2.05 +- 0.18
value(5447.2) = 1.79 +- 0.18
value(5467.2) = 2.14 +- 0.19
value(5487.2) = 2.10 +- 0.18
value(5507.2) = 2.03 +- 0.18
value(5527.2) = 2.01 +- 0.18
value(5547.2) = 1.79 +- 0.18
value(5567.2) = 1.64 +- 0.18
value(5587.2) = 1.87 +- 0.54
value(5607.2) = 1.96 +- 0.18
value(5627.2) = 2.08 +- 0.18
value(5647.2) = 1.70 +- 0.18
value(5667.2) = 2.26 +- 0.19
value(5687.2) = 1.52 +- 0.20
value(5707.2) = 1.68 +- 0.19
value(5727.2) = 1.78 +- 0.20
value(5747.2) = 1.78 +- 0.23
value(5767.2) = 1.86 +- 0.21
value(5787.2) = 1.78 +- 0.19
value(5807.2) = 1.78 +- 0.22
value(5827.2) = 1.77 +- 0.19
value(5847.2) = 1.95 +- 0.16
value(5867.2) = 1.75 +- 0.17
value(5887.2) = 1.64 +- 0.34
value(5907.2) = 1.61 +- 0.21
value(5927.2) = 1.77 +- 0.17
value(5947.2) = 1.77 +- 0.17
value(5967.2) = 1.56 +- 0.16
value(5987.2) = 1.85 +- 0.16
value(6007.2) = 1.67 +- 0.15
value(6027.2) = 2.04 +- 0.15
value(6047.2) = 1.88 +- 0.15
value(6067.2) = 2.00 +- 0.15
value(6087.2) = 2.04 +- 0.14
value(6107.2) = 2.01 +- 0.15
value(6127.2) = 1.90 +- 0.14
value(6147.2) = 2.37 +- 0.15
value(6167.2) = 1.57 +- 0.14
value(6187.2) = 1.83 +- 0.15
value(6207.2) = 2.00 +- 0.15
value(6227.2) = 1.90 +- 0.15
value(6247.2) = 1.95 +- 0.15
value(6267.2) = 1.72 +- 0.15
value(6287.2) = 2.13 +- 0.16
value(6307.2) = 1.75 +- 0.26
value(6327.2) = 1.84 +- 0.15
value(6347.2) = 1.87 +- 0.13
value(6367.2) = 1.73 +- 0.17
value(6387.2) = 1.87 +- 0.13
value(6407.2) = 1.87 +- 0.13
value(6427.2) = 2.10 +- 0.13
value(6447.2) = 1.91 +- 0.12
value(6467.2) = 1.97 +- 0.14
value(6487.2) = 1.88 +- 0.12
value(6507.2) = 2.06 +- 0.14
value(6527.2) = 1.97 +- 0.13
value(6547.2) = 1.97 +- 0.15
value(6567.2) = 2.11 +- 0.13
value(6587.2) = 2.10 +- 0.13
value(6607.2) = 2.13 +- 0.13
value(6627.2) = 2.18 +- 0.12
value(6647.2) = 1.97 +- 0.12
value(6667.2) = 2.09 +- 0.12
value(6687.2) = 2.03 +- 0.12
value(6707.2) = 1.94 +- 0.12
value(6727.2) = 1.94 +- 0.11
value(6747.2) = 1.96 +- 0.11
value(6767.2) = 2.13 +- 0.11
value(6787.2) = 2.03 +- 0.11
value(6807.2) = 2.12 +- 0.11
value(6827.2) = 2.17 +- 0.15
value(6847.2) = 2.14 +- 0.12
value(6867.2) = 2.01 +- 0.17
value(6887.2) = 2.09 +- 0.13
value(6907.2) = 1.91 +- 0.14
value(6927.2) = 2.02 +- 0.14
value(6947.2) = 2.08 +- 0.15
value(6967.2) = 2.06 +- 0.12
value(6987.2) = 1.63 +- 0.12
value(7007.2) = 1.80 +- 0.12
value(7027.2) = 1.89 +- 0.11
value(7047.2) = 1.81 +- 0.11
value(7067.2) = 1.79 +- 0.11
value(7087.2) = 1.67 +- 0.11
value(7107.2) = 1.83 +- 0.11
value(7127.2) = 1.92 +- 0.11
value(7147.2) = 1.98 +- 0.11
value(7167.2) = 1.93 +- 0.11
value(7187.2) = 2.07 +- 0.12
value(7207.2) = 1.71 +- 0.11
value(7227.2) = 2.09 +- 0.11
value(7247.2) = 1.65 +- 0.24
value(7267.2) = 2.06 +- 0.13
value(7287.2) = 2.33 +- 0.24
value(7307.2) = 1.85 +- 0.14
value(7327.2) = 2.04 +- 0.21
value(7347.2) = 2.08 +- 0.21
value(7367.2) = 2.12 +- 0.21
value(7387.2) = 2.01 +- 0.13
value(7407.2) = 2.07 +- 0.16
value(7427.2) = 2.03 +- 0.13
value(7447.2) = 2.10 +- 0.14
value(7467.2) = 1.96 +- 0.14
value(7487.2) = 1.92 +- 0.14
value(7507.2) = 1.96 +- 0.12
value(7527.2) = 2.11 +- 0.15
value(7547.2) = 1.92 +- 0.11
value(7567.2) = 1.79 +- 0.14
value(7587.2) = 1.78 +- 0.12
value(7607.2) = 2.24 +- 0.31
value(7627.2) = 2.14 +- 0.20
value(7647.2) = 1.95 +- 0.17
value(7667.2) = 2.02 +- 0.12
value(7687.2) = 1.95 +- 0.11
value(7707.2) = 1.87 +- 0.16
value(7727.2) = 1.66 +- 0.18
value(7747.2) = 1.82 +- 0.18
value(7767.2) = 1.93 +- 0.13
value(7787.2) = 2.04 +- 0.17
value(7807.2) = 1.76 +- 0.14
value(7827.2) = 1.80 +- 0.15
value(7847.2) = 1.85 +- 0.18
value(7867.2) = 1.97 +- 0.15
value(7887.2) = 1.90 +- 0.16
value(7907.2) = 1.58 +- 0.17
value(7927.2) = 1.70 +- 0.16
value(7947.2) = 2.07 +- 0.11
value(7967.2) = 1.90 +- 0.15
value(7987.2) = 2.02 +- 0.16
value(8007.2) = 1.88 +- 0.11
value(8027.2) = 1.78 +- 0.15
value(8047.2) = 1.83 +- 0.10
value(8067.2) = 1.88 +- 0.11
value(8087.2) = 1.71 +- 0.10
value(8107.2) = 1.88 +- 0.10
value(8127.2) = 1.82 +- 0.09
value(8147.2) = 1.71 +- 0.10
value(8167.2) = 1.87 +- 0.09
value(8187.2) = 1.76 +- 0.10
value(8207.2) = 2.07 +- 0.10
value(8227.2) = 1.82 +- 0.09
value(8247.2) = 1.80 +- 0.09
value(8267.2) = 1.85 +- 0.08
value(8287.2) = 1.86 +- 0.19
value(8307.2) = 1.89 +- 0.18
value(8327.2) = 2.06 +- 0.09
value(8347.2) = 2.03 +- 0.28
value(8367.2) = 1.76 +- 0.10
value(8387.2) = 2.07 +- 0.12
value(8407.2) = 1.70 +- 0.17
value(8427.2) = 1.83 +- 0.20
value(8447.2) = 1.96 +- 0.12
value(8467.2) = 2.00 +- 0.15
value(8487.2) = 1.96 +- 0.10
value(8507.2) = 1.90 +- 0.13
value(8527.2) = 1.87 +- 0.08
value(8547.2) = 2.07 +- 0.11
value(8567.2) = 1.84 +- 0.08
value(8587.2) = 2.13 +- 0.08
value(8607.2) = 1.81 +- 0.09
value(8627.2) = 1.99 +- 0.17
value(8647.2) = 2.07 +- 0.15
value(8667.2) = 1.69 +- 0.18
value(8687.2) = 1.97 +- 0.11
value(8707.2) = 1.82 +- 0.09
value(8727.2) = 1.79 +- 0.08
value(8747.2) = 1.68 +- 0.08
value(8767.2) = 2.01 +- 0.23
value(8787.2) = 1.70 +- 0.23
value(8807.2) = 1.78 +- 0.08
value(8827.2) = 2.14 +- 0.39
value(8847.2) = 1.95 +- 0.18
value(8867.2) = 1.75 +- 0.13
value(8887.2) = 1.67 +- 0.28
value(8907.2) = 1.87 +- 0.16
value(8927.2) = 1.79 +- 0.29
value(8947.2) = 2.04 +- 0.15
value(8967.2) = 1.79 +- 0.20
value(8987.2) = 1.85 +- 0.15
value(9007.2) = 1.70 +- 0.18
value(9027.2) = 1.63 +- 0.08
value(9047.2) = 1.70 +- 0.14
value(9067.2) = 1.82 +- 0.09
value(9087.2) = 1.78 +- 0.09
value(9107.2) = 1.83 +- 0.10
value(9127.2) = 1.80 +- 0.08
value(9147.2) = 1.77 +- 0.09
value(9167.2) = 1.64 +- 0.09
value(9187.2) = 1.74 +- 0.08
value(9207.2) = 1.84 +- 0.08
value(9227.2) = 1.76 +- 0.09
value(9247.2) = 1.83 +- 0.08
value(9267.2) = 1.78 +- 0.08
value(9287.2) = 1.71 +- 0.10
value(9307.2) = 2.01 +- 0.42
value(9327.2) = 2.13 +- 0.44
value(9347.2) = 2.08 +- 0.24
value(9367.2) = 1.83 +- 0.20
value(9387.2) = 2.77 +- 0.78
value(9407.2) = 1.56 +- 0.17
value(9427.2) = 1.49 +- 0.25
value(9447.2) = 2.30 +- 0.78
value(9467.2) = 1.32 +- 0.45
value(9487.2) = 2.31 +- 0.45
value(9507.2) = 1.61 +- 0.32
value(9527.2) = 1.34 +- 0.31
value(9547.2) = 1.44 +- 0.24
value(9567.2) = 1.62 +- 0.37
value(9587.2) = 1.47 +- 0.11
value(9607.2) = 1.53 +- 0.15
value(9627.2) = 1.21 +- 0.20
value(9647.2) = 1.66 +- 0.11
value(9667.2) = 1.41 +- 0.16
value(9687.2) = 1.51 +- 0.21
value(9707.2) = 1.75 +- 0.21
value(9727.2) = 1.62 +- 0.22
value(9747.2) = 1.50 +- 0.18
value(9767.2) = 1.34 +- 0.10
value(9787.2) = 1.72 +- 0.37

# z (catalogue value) 0.133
